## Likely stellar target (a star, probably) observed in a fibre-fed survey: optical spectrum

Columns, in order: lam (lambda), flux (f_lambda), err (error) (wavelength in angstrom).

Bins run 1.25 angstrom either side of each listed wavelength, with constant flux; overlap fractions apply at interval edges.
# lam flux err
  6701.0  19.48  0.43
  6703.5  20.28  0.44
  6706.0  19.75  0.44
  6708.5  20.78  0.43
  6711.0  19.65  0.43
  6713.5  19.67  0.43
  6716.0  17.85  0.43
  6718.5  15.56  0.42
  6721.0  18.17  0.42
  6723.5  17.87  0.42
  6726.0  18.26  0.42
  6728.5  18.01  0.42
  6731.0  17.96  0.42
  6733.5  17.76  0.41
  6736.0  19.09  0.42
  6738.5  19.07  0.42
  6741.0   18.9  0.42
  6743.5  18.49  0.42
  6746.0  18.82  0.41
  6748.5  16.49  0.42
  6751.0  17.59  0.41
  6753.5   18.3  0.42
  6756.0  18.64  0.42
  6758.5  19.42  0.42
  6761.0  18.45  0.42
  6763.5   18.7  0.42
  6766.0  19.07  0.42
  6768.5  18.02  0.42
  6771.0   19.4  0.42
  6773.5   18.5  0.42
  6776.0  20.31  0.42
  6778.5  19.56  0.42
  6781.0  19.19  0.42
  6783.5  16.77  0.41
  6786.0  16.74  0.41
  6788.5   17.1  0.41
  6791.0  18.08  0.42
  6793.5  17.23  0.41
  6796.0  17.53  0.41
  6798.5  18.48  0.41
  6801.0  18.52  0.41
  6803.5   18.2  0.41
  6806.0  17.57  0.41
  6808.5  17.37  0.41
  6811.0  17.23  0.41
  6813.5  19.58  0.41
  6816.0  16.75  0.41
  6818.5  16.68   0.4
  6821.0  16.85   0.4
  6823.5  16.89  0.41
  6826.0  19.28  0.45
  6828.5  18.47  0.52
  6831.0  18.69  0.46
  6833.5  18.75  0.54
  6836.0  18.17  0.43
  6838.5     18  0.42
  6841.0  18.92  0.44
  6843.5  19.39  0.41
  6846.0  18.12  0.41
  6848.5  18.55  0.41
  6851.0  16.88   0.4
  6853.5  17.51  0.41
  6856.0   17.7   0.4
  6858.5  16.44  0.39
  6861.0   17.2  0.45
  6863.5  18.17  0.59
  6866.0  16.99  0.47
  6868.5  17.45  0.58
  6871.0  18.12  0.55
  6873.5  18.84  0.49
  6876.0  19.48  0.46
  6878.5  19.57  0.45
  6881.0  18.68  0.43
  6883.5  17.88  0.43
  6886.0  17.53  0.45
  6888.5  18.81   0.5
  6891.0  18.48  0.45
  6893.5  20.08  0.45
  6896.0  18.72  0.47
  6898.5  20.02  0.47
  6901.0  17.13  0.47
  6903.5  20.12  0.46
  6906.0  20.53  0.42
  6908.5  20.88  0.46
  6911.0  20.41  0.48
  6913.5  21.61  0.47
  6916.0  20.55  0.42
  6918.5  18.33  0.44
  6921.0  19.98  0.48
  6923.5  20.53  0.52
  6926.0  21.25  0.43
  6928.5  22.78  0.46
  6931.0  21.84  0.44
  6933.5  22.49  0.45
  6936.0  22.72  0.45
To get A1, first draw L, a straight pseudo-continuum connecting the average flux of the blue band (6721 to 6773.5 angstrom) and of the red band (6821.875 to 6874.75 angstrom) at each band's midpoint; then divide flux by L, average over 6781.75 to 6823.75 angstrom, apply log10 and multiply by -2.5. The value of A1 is 0.04 mag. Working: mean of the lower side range 18.4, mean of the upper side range 18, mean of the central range 17.5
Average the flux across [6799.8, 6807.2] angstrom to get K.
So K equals 18.1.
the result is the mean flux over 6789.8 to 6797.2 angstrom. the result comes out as 17.6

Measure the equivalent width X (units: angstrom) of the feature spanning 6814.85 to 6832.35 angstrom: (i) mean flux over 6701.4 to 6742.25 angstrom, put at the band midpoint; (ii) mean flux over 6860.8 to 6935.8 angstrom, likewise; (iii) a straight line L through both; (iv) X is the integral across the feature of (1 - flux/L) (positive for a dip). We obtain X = 1.4 angstrom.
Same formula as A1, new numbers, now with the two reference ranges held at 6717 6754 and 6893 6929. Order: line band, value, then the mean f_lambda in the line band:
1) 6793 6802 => 0.05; 18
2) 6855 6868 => 0.13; 17.3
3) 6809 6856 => 0.07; 18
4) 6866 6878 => 0.07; 18.4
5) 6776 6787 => 0.01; 18.4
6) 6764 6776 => -0.03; 18.9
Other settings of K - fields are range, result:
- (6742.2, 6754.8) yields 17.9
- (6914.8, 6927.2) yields 20.1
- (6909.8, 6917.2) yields 20.9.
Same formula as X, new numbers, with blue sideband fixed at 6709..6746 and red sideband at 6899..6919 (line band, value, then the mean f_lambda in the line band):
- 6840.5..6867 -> 2.3 angstrom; 17.8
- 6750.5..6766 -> 0.0 angstrom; 18.6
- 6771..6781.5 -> -0.3 angstrom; 19.4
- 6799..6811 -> 0.8 angstrom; 17.9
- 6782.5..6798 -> 1.3 angstrom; 17.3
